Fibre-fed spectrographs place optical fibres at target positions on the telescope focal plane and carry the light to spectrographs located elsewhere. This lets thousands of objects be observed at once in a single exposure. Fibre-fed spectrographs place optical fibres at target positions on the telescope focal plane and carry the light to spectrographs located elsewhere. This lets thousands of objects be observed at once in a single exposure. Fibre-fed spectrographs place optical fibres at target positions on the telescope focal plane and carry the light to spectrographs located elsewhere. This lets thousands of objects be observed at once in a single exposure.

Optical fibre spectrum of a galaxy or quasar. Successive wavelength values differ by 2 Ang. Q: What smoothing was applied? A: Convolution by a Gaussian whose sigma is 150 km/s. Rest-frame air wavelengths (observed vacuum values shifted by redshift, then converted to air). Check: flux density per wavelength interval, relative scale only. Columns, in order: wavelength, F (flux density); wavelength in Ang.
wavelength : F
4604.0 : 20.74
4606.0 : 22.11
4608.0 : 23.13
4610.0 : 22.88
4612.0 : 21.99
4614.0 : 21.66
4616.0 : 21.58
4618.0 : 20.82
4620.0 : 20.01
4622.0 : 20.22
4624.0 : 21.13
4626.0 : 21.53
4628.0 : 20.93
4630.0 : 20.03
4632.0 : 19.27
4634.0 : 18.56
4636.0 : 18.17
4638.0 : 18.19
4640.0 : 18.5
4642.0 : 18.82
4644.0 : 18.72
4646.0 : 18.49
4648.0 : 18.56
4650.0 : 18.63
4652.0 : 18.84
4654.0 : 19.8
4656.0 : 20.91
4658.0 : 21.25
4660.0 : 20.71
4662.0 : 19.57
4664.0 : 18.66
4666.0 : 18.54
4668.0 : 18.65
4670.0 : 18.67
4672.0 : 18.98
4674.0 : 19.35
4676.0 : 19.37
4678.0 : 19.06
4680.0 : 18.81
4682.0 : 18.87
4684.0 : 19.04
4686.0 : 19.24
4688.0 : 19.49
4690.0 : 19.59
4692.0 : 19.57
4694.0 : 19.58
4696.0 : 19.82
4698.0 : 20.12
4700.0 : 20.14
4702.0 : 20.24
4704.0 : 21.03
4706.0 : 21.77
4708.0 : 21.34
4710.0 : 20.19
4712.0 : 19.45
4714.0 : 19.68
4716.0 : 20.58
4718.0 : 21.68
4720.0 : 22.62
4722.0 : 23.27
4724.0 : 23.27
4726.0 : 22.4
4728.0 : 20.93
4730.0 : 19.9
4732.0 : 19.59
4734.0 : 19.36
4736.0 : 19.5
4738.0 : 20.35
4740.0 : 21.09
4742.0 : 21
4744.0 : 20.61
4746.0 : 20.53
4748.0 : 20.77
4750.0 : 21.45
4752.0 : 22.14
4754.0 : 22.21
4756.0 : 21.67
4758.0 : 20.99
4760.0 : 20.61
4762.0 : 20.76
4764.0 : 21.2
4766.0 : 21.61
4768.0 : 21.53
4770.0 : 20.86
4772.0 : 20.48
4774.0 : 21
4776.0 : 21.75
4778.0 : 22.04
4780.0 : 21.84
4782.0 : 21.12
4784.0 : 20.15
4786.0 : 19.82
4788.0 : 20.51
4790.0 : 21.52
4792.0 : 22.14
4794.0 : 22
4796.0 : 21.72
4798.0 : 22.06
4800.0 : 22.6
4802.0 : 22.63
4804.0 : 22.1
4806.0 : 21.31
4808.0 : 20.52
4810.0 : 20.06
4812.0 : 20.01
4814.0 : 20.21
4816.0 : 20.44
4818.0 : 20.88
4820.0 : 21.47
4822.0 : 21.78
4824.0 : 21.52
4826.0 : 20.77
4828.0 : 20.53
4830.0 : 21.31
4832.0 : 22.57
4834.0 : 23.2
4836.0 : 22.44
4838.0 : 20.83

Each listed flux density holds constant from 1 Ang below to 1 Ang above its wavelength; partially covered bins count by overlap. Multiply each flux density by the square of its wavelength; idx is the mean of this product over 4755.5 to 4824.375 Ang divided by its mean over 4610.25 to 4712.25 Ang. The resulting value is 1.13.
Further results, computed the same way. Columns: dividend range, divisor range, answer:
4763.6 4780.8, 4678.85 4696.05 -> 1.15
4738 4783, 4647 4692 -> 1.14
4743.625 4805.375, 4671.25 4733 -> 1.09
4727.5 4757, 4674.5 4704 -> 1.09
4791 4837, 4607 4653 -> 1.16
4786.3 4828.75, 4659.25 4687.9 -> 1.18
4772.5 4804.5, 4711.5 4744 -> 1.06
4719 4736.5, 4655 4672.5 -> 1.12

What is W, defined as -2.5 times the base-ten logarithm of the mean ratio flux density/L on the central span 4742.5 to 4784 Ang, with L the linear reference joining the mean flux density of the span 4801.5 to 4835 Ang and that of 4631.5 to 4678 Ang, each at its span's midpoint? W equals -0.04 mag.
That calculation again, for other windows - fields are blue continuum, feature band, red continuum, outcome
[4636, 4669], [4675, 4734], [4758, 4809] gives -0.02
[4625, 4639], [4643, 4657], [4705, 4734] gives 0.04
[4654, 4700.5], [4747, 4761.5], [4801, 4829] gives -0.05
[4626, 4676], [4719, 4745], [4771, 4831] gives -0.04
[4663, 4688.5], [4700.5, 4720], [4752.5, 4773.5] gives -0.05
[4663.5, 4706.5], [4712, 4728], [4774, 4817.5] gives -0.09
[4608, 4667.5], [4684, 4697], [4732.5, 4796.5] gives 0.05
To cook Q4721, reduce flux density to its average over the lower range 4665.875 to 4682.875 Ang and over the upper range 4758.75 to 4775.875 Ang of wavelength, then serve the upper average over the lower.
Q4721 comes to 1.11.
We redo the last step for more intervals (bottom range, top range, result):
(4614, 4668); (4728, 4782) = 1.07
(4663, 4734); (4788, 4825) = 1.06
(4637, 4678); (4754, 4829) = 1.11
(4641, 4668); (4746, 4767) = 1.10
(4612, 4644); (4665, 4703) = 0.97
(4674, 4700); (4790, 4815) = 1.11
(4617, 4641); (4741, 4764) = 1.07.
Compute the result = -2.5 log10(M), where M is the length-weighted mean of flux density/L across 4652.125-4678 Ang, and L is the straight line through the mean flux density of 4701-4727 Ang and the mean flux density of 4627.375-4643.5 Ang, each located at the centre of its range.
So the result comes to 0.02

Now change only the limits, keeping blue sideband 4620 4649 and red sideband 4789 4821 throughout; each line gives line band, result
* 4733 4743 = 0.017 mag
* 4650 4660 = -0.026 mag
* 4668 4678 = 0.044 mag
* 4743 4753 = -0.021 mag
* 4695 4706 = -0.014 mag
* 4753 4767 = -0.024 mag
